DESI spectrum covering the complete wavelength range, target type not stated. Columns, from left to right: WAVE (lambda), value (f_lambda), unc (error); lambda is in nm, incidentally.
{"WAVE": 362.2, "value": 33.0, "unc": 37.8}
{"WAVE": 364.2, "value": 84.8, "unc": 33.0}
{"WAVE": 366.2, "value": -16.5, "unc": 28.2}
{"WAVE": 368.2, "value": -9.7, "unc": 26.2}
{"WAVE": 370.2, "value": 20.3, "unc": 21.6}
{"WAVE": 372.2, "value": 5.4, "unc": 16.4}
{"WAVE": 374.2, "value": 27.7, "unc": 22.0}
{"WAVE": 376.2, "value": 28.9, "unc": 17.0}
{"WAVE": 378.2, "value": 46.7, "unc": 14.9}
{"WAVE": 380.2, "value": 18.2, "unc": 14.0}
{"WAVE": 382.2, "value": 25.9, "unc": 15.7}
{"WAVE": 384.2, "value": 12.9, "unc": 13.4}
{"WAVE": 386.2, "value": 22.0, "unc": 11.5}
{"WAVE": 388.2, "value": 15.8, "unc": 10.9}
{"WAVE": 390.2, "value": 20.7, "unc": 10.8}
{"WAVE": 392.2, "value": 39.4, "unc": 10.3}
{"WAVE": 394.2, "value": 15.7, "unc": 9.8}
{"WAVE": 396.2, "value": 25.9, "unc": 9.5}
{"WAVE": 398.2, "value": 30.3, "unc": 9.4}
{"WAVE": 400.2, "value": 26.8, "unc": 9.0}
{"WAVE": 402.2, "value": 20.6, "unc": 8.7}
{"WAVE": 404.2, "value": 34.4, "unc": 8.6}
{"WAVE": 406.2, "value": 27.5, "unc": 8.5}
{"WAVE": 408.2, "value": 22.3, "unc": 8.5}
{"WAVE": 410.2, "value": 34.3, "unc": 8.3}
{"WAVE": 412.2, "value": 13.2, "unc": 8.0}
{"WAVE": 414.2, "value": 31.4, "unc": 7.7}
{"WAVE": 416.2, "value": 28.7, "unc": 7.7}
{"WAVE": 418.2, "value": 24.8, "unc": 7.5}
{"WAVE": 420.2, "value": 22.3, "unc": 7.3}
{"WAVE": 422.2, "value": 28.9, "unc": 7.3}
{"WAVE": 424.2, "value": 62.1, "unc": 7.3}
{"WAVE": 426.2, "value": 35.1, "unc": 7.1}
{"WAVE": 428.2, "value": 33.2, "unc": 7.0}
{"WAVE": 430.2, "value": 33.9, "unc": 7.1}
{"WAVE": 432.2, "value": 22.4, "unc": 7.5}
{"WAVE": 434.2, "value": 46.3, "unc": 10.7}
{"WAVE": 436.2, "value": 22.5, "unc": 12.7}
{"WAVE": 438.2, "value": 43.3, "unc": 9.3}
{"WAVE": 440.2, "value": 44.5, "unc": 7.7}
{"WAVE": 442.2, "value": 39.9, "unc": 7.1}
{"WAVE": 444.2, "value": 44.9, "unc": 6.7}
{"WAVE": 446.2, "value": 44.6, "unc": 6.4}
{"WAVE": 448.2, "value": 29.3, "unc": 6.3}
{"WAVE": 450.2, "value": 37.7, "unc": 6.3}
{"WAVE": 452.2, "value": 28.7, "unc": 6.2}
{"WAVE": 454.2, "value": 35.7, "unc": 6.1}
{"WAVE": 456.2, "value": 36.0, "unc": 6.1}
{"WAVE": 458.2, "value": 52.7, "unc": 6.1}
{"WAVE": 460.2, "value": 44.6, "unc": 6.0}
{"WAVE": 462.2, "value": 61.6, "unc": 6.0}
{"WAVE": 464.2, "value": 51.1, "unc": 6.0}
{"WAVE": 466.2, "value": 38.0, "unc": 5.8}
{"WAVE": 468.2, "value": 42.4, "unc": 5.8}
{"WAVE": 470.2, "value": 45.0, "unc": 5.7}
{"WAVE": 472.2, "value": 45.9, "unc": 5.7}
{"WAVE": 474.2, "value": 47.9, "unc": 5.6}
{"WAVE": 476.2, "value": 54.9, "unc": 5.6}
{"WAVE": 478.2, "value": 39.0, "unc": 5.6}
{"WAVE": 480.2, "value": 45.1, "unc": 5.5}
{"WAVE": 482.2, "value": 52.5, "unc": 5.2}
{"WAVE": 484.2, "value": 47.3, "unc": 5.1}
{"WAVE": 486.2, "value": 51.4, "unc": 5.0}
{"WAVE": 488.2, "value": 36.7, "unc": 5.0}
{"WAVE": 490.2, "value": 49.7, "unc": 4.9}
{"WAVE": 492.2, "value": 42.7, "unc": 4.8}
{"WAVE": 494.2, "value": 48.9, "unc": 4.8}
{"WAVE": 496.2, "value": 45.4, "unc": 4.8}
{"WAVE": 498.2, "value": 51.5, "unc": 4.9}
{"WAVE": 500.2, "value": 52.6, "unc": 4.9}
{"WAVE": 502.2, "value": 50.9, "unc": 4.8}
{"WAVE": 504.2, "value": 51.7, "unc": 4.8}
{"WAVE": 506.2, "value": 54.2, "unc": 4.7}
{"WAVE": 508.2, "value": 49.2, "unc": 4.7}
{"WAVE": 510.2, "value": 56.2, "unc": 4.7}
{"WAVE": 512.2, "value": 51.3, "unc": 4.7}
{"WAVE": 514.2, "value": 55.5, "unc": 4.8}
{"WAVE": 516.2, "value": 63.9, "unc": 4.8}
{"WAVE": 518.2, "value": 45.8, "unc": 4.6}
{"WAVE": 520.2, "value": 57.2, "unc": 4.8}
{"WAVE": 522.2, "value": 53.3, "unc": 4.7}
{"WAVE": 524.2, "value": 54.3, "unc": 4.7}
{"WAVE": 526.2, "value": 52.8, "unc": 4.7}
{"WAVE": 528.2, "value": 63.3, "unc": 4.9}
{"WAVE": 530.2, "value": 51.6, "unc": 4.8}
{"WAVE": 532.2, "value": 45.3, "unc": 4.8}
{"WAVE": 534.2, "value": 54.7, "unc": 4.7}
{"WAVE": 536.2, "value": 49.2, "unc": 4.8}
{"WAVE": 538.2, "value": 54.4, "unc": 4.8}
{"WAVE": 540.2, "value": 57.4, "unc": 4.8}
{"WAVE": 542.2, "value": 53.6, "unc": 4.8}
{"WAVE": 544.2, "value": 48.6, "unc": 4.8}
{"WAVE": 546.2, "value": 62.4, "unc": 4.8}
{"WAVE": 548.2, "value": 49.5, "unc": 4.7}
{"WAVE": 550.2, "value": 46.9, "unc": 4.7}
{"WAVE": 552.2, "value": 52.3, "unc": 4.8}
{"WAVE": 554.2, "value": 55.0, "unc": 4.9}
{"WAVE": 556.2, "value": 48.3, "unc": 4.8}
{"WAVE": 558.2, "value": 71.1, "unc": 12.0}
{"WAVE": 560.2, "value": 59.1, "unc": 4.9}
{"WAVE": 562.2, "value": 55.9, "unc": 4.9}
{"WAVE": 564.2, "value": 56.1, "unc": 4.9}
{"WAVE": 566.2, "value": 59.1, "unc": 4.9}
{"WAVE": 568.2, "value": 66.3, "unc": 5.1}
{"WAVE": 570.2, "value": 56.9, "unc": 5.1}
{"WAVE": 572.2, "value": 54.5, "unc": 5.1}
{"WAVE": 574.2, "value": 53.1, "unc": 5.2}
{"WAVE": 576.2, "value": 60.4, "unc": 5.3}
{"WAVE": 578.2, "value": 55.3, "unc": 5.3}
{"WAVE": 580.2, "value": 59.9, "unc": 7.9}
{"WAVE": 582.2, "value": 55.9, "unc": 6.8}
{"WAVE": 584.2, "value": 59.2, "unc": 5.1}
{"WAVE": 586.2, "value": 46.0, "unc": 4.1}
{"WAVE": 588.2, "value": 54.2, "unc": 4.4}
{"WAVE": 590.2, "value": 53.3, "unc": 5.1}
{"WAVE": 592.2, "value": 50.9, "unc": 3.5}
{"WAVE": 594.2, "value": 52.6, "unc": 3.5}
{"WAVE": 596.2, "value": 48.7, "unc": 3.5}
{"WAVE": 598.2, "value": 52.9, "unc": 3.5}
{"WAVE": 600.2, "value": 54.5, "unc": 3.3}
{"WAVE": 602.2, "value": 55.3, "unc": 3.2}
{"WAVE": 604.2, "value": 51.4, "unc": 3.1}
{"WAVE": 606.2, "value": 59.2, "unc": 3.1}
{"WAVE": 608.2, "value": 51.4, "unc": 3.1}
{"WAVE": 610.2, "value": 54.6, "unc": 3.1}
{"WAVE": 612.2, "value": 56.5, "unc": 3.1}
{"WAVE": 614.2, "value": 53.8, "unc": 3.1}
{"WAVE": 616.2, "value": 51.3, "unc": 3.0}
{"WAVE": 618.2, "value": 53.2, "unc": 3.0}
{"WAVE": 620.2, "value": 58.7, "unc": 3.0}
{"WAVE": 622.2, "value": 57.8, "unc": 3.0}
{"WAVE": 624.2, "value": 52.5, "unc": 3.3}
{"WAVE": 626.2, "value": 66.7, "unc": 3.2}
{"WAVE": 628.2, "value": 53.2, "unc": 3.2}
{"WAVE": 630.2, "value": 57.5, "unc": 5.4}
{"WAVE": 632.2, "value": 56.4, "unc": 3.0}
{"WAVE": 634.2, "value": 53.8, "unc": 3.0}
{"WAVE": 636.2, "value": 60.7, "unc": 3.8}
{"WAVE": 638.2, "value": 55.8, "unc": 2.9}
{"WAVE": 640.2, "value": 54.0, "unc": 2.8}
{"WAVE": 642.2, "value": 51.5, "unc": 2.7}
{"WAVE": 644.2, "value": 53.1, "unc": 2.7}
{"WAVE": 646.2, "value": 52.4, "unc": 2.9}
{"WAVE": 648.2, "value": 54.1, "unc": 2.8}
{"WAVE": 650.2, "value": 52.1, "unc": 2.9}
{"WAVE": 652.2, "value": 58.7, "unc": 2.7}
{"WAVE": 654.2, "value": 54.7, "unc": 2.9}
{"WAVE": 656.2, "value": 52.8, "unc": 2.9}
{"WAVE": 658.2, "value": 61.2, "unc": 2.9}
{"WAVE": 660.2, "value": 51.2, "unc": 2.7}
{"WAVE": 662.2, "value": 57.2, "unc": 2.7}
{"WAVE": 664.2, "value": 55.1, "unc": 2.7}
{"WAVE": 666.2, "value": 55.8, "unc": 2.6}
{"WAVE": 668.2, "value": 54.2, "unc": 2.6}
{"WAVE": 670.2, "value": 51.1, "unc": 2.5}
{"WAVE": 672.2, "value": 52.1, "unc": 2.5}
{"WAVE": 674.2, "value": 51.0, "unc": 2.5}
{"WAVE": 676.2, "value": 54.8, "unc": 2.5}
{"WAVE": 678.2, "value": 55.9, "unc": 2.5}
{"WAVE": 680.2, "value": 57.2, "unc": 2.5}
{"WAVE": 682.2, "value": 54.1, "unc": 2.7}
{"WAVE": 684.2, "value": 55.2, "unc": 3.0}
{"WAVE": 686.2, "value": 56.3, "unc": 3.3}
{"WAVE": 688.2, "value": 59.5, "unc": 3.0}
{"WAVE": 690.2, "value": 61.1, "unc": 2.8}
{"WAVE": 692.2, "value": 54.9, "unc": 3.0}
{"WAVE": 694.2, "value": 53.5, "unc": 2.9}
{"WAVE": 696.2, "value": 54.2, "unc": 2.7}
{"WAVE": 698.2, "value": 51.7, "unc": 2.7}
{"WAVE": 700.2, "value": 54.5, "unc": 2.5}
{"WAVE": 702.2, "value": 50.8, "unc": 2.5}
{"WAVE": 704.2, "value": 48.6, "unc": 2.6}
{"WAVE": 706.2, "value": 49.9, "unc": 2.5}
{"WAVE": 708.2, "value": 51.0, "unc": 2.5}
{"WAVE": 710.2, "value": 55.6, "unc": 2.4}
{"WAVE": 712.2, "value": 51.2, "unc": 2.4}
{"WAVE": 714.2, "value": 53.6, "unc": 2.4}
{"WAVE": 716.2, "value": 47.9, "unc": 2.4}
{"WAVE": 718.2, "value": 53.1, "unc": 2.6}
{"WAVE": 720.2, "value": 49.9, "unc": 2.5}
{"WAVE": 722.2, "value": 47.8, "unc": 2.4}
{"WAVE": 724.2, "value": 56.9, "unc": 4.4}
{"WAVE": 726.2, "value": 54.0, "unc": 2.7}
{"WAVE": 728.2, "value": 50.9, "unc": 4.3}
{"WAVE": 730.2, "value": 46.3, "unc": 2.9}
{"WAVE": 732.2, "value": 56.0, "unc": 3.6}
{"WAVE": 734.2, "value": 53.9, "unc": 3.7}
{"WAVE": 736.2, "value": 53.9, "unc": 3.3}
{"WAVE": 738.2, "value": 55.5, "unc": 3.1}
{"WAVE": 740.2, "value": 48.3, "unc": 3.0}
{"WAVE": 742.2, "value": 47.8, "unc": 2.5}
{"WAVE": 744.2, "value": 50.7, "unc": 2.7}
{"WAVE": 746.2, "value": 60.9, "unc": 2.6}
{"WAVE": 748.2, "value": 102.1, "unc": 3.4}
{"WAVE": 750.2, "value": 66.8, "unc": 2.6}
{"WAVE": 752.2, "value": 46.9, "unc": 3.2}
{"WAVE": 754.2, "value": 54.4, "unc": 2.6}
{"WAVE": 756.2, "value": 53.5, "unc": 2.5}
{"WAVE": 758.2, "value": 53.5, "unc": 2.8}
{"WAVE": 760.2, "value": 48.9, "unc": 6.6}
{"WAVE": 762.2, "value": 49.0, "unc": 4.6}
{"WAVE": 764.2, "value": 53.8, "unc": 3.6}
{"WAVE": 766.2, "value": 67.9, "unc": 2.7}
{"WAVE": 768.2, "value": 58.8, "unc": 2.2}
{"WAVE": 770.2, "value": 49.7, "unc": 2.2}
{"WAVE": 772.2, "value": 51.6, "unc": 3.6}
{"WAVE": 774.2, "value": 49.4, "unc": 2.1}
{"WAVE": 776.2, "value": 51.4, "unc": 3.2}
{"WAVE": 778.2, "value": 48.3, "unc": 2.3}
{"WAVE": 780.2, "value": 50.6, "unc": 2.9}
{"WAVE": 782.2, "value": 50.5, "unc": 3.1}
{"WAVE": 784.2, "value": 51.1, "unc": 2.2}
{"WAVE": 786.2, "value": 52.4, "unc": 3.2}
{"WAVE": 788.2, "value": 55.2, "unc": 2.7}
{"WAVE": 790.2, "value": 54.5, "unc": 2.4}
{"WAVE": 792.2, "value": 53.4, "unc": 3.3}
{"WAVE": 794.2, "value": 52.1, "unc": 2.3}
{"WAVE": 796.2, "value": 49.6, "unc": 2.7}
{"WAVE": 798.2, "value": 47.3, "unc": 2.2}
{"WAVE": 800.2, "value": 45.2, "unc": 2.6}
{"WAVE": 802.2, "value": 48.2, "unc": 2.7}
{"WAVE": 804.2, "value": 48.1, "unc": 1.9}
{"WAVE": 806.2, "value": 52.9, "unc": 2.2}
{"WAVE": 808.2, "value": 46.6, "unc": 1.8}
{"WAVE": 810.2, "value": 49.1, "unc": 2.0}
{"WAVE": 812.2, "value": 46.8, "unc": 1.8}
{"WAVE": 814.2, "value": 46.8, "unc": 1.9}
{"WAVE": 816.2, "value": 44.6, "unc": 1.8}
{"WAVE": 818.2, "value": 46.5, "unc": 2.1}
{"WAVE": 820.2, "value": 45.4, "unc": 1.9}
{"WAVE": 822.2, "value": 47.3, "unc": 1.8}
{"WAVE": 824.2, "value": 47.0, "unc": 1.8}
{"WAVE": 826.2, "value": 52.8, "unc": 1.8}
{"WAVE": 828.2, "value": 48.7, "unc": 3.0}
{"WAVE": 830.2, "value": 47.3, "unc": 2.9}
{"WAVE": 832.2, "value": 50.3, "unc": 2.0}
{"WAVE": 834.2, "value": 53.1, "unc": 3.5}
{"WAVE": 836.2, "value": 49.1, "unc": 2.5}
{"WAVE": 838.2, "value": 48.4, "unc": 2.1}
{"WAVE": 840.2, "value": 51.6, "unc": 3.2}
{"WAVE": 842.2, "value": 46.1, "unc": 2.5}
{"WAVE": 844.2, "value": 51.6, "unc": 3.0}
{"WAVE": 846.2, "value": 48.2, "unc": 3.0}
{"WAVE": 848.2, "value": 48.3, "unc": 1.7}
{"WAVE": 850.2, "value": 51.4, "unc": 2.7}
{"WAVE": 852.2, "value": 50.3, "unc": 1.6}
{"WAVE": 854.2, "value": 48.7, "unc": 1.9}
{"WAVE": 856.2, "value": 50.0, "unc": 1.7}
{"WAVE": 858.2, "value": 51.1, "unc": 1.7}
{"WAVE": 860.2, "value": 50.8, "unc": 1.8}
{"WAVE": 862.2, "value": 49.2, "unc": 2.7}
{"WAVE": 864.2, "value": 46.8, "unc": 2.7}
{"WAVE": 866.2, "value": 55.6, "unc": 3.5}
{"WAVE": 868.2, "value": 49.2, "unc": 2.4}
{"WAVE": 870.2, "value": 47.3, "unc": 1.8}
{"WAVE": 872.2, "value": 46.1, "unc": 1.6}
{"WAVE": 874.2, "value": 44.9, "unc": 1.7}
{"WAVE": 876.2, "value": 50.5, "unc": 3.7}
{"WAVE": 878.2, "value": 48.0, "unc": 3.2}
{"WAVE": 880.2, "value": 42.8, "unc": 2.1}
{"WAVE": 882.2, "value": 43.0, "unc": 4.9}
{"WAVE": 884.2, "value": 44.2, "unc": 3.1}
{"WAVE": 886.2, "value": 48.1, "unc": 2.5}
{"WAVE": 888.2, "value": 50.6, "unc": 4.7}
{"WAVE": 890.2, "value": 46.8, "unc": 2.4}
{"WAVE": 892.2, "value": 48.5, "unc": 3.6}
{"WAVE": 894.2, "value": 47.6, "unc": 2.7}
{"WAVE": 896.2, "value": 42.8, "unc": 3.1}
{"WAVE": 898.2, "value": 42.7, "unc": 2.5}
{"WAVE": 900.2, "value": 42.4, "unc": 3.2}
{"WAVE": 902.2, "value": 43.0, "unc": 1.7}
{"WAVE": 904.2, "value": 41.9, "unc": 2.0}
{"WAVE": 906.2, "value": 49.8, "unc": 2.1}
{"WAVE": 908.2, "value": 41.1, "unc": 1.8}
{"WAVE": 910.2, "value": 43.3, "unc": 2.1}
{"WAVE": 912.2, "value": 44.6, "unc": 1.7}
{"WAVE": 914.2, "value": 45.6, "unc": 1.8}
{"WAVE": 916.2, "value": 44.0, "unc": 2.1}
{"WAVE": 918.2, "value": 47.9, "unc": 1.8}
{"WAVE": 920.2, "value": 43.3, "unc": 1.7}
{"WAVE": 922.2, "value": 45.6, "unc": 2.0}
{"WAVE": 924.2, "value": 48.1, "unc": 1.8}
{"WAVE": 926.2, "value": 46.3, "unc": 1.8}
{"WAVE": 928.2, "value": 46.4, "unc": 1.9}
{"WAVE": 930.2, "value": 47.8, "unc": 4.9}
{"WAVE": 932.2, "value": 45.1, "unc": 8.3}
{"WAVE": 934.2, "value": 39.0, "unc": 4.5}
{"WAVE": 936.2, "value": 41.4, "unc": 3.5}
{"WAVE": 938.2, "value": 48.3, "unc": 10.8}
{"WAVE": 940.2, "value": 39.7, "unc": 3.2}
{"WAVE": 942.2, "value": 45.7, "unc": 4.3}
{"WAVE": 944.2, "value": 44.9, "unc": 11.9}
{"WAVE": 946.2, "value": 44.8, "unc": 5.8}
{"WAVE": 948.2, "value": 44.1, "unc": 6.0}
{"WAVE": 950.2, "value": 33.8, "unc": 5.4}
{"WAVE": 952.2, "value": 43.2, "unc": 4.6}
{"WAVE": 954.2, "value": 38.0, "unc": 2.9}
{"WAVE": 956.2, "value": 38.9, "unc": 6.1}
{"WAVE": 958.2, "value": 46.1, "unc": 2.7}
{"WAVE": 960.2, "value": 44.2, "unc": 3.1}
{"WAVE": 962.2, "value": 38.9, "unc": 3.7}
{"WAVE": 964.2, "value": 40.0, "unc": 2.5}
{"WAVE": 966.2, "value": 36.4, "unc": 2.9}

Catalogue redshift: 0.14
